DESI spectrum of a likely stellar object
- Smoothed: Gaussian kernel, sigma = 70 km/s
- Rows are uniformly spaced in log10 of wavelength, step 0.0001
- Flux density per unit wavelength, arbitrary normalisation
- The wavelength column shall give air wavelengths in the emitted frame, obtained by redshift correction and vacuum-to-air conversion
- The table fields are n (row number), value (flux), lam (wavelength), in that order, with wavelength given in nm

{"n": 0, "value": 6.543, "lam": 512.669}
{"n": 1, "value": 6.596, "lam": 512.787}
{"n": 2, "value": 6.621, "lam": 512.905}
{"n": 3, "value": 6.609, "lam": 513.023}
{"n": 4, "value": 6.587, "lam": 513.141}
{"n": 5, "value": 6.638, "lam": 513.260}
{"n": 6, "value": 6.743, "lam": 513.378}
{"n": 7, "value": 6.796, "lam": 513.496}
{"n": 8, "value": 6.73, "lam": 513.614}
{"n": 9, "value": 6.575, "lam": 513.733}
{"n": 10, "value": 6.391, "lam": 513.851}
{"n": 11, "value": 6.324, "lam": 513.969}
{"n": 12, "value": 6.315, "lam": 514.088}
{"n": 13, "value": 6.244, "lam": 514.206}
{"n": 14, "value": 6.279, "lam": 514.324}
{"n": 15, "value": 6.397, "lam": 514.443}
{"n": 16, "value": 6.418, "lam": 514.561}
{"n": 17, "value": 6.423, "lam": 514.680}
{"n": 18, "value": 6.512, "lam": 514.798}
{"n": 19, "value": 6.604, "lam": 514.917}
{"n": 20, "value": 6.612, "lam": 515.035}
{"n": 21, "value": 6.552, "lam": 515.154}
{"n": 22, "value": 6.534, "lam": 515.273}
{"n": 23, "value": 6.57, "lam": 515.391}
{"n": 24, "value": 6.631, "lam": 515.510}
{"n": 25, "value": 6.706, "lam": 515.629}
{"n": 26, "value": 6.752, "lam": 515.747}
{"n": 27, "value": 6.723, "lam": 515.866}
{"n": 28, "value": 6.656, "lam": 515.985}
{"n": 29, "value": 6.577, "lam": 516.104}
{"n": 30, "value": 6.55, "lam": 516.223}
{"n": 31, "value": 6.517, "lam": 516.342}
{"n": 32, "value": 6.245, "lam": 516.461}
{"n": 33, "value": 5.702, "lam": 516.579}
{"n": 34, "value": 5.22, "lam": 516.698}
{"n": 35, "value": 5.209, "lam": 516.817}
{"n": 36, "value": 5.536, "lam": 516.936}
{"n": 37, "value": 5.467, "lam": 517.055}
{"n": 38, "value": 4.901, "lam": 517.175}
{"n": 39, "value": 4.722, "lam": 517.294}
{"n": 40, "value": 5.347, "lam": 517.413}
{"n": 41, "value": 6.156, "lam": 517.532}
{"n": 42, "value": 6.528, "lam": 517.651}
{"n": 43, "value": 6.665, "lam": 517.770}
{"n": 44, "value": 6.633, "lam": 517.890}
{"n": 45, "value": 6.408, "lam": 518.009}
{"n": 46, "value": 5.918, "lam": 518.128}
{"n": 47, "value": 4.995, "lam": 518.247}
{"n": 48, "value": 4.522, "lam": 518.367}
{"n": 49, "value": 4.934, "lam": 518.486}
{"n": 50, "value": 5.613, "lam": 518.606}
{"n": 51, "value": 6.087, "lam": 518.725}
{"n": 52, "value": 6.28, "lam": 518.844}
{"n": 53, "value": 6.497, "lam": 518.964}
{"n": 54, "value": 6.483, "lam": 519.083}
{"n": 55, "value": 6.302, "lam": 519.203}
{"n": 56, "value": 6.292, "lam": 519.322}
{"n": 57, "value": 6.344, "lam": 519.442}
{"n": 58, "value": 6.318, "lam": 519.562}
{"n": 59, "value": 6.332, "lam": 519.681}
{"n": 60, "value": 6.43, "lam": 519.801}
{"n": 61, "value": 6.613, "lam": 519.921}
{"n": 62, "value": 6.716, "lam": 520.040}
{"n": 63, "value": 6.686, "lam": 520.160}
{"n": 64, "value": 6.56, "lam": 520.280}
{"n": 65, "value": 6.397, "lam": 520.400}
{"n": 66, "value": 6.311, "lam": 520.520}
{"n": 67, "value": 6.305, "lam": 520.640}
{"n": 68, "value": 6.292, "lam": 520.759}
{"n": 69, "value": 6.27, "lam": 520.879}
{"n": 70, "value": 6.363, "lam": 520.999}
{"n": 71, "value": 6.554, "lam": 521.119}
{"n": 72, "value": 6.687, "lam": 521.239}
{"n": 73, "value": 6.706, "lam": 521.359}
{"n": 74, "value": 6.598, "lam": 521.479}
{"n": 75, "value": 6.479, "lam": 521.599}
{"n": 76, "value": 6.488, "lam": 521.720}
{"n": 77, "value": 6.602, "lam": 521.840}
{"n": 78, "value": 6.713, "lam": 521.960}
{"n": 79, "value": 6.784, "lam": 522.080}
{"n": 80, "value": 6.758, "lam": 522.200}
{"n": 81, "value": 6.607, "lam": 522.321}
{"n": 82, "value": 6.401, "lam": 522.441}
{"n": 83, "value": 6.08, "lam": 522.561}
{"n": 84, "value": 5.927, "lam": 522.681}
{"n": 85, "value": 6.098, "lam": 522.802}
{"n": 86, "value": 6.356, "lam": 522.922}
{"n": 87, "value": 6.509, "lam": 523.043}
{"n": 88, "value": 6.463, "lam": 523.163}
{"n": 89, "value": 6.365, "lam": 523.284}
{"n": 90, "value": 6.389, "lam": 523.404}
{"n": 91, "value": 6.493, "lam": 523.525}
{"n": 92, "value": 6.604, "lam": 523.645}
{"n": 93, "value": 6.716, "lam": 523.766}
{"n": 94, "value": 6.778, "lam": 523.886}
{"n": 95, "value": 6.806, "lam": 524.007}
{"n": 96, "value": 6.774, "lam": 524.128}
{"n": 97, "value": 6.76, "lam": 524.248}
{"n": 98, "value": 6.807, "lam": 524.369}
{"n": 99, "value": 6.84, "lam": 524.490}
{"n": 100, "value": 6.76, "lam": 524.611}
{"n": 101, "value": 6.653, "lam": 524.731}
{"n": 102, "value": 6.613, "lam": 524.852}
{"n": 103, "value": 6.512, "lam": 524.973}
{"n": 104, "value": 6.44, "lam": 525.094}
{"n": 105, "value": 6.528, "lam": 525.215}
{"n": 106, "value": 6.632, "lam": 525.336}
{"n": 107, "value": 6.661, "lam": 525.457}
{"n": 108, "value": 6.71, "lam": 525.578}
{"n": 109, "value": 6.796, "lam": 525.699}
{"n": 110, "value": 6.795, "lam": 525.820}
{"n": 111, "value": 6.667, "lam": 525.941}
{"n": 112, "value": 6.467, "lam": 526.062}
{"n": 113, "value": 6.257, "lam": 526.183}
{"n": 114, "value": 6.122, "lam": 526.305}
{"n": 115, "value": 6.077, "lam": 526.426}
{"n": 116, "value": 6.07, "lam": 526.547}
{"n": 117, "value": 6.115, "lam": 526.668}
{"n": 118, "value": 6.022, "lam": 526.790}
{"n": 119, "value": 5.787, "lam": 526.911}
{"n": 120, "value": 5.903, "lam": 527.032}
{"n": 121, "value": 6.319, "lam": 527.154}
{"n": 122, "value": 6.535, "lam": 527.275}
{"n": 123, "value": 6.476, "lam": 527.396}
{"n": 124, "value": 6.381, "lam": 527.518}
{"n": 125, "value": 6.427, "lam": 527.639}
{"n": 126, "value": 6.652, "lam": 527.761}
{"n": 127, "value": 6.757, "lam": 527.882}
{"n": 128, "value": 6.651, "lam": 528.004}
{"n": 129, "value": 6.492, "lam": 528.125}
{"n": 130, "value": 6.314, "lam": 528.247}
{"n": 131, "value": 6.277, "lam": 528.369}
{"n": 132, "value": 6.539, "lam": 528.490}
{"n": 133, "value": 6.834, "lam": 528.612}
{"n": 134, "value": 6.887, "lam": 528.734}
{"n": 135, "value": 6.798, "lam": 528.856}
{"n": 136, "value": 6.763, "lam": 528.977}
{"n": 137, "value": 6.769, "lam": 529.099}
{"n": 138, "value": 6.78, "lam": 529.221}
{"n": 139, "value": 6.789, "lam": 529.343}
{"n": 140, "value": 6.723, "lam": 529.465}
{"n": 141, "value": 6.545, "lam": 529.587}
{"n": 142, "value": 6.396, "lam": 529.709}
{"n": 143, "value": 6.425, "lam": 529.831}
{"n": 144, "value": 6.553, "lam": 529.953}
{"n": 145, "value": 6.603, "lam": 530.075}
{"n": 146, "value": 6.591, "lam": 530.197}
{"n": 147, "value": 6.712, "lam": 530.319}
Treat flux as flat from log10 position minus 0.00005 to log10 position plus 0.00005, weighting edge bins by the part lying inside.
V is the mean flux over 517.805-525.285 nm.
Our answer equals 6.4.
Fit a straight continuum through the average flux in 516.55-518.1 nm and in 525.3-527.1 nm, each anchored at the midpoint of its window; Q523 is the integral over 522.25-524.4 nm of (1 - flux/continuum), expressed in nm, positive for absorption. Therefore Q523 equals -0.12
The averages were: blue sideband 5.73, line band 6.49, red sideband 6.33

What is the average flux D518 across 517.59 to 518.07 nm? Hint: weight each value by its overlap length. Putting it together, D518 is 6.56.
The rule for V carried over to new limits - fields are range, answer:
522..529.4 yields 6.51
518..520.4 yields 6.12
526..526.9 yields 6.14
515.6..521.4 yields 6.14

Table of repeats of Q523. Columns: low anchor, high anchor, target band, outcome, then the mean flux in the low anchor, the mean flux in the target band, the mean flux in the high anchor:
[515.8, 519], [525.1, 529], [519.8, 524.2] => -0.26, 5.87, 6.51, 6.46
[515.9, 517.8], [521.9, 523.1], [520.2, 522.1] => -0.06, 5.87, 6.5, 6.42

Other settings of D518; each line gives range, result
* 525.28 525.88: 6.72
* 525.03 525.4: 6.53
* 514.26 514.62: 6.37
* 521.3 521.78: 6.56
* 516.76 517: 5.38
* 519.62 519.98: 6.46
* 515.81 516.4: 6.6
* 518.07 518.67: 5.2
